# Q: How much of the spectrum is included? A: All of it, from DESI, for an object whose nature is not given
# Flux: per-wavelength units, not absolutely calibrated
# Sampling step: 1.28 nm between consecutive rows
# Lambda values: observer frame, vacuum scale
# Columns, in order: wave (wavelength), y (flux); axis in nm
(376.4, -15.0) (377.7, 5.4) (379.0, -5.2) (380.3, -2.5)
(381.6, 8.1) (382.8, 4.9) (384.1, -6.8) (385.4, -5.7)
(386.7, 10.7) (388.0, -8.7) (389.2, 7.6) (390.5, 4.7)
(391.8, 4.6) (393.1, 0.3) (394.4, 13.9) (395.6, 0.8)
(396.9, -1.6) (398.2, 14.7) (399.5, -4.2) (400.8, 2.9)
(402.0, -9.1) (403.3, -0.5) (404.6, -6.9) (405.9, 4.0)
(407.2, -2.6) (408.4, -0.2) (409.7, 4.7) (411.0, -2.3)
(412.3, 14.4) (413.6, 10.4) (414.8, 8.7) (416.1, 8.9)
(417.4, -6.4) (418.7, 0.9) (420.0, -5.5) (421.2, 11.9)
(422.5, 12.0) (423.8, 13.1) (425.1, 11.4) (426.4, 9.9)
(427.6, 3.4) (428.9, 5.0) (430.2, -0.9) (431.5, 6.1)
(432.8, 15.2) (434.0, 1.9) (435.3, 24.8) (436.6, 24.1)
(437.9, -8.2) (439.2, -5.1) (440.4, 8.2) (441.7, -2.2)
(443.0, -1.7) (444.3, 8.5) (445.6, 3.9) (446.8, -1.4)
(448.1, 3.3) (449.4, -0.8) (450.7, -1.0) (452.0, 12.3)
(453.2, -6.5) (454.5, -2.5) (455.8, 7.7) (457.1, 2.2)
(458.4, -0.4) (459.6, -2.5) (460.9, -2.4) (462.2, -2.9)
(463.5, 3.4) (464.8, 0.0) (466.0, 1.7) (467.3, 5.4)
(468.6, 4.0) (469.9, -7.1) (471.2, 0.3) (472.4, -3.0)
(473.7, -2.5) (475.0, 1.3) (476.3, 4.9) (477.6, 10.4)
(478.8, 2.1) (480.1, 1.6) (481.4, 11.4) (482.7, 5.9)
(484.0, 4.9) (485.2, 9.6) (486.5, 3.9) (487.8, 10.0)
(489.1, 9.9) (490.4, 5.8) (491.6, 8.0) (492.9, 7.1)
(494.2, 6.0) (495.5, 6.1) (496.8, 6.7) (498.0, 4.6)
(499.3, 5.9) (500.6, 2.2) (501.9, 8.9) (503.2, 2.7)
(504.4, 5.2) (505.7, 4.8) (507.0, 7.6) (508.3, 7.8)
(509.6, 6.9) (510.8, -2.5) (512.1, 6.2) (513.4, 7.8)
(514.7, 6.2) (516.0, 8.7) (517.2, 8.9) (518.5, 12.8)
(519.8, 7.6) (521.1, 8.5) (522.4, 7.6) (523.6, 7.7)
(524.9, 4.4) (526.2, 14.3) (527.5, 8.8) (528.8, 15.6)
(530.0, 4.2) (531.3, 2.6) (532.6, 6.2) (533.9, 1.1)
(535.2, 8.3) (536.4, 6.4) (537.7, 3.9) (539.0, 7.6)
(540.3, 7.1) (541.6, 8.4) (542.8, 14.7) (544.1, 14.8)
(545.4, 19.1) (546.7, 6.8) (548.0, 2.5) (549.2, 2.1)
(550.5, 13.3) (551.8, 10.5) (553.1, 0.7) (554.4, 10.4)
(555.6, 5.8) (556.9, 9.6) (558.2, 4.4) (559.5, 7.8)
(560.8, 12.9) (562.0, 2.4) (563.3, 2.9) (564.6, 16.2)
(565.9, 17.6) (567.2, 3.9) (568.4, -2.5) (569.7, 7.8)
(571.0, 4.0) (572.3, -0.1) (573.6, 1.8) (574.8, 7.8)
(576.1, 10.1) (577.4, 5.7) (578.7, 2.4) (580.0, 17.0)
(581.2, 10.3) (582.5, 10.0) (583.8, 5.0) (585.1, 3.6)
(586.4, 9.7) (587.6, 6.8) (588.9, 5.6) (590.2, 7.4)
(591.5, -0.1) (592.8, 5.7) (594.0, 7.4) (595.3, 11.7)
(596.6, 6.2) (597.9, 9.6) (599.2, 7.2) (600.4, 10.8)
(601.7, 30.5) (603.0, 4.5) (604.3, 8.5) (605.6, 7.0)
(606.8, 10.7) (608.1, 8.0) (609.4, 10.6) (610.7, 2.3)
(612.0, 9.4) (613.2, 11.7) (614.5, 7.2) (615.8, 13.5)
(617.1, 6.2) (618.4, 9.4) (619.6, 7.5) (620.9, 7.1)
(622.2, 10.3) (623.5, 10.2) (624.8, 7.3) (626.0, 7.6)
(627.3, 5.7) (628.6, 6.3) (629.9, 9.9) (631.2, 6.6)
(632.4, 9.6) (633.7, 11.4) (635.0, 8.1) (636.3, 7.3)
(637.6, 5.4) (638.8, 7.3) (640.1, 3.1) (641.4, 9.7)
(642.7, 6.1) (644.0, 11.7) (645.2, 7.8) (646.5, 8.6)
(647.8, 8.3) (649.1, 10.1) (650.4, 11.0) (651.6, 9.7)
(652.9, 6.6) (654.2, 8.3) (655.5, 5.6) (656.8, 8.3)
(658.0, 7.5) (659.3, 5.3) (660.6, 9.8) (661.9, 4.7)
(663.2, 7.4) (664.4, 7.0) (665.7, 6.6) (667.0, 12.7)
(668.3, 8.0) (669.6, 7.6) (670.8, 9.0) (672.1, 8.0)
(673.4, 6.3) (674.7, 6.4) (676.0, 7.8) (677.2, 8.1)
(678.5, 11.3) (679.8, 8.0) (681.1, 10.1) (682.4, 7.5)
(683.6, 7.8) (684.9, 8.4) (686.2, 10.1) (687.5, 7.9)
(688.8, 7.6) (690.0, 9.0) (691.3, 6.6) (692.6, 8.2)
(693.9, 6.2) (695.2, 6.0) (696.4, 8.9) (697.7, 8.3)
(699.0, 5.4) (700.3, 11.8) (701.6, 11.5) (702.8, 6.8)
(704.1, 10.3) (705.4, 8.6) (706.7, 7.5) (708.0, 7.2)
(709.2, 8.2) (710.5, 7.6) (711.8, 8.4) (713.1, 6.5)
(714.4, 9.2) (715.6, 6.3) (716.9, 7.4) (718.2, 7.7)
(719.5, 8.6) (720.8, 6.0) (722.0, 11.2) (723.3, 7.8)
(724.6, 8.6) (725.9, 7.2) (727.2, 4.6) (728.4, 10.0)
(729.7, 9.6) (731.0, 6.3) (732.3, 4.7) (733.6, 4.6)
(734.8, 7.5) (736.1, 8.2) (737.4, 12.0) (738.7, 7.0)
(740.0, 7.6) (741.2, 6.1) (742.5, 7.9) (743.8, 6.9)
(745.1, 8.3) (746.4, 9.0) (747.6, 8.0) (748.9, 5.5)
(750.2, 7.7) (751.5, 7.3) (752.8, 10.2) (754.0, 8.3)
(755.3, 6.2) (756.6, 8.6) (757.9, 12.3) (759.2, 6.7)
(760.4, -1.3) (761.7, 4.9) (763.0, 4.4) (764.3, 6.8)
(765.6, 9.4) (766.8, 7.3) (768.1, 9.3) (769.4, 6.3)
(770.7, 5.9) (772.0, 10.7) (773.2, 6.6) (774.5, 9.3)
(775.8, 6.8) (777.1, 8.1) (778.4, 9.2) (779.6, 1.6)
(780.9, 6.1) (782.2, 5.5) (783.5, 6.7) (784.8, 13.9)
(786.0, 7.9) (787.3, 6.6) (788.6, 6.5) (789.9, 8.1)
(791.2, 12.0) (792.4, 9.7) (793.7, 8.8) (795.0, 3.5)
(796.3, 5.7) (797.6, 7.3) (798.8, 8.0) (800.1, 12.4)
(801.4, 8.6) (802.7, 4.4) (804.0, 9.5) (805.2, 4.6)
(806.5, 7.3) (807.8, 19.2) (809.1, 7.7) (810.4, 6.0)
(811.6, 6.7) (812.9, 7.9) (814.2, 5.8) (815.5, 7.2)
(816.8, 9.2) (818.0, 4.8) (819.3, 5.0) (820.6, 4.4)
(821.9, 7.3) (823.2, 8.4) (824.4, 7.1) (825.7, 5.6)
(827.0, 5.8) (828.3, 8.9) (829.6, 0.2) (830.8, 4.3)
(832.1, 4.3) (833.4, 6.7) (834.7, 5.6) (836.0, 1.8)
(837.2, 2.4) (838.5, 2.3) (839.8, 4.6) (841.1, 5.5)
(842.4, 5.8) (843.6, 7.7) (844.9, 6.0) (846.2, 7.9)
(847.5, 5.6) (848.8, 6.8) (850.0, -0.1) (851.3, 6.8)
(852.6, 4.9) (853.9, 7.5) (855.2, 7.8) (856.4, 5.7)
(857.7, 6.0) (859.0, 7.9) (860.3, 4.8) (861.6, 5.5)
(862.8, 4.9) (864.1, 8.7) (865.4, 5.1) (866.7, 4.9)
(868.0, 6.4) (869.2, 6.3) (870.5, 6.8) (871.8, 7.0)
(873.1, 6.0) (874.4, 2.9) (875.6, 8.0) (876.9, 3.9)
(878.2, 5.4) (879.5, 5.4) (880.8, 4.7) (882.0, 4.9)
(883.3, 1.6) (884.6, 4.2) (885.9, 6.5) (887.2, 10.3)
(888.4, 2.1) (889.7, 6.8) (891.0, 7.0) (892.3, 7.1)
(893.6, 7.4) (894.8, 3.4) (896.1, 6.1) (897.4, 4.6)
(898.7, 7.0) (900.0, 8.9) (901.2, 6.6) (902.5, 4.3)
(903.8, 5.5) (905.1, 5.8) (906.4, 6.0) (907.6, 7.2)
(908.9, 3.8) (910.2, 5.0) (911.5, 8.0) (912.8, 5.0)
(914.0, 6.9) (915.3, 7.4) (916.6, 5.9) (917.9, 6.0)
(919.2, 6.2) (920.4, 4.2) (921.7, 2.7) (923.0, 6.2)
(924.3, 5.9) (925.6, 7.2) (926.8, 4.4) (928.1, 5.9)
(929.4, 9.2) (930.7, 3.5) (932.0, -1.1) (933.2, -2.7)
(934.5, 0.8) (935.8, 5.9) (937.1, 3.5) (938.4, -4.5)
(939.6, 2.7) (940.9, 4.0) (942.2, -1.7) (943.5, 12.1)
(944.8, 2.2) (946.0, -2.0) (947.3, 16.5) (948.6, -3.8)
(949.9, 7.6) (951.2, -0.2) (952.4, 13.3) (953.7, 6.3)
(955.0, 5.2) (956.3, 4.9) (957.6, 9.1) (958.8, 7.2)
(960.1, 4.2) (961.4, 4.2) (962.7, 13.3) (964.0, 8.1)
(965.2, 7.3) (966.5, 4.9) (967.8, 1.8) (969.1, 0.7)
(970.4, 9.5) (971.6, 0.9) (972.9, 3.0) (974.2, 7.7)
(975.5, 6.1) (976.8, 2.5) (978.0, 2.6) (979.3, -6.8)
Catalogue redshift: 0.61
